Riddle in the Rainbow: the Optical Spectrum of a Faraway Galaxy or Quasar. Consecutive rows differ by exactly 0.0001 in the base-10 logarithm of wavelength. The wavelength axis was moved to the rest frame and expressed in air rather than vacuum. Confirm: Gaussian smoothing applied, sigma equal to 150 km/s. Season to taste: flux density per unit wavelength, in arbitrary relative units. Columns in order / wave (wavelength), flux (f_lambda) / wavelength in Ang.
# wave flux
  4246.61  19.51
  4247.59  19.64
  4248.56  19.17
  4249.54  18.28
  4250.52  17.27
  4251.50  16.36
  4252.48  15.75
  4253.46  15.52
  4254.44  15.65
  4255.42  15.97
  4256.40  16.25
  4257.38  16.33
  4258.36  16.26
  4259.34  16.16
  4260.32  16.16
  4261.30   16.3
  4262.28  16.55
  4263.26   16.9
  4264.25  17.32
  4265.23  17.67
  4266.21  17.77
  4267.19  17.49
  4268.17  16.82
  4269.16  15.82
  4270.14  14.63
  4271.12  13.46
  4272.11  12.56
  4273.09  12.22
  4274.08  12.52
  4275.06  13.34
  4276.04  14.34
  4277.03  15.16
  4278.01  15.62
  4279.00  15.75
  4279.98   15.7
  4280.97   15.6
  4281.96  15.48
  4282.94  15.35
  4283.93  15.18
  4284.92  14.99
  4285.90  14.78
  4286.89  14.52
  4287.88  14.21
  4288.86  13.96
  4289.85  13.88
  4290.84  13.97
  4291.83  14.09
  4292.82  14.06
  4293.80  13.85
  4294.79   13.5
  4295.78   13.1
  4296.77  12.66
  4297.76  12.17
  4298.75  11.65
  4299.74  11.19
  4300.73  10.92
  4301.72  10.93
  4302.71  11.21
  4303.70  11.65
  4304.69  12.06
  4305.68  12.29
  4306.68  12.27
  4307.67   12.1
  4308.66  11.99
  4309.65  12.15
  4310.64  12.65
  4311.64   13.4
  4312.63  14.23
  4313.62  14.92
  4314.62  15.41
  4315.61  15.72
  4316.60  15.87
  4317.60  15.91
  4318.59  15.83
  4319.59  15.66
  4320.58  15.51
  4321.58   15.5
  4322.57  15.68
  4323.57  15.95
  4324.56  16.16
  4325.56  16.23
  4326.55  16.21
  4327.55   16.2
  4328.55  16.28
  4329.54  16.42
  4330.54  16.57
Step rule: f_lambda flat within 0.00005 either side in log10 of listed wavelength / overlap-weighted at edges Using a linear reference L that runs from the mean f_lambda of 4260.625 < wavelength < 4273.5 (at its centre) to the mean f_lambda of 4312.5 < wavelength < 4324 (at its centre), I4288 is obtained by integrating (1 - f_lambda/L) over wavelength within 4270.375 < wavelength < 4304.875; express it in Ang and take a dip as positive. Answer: 4.6 Ang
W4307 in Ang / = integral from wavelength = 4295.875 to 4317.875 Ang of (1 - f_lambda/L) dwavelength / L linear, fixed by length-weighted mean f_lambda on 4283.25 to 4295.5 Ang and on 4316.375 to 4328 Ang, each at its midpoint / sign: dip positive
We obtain 3.3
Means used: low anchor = 14.2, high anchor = 15.9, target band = 12.9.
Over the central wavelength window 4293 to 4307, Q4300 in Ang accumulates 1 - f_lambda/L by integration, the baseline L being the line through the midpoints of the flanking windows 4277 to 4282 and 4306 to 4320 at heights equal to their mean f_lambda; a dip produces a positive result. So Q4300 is 2.43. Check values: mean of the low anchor 15.6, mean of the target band 12.1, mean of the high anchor 14.1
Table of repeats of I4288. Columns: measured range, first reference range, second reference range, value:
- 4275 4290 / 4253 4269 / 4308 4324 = 0.9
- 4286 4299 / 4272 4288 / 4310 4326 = 1.1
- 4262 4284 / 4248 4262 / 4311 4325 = 1.2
